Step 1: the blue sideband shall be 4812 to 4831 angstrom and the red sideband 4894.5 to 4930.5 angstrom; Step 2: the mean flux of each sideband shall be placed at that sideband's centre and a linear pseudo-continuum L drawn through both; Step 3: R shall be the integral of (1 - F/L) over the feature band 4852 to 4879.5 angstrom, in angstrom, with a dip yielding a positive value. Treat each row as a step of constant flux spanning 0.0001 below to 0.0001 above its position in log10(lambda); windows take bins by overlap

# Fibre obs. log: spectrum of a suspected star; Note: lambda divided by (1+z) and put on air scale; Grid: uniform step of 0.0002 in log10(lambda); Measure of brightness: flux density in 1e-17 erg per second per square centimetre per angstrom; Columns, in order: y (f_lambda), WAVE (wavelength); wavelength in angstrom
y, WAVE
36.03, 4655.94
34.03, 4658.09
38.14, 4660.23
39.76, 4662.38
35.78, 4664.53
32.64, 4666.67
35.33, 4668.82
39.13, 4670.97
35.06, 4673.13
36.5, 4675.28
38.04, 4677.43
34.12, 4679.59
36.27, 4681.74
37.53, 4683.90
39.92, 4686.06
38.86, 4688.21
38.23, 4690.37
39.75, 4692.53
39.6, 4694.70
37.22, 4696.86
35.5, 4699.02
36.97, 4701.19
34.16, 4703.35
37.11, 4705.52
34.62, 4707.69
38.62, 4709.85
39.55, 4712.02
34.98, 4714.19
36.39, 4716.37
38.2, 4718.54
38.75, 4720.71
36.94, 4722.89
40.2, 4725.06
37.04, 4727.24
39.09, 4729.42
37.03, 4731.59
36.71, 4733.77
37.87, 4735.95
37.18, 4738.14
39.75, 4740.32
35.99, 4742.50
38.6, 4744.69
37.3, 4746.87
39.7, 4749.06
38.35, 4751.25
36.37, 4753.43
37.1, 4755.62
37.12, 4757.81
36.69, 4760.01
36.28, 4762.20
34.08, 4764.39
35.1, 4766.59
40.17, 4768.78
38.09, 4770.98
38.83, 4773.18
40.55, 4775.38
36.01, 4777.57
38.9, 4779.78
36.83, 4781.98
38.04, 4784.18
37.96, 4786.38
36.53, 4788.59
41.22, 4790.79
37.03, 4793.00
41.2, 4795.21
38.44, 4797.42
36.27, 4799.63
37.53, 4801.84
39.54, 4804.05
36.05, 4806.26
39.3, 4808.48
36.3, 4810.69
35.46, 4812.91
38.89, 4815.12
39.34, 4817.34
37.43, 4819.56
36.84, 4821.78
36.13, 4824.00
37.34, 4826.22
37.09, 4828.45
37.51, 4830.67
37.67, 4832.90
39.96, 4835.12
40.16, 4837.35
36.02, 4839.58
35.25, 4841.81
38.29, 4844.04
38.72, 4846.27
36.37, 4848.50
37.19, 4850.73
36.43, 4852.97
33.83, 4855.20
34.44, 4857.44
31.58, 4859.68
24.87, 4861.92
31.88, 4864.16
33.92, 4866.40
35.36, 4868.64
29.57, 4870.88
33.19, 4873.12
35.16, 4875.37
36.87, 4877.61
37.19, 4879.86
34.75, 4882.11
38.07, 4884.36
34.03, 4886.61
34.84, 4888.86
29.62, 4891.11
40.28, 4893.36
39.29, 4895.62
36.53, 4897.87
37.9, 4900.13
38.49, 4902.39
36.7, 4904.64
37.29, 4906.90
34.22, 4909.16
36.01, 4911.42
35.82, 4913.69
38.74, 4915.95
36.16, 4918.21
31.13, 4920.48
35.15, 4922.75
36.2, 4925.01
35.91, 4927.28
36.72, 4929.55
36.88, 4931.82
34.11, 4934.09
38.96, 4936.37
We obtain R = 2.76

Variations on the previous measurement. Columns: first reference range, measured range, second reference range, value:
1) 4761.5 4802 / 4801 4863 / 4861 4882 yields -2.3 angstrom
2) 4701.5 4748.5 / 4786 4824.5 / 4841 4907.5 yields -1.7 angstrom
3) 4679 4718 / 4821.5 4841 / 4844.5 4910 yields -1.1 angstrom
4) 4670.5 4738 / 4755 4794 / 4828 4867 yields -1.1 angstrom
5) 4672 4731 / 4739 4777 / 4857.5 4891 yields -1.6 angstrom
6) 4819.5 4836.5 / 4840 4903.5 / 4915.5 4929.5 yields 2.5 angstrom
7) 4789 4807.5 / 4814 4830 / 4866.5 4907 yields 0.0 angstrom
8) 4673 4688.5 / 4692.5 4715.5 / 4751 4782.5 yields 0.1 angstrom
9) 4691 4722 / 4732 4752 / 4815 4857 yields -0.3 angstrom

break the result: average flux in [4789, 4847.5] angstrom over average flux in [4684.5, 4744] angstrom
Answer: 1.01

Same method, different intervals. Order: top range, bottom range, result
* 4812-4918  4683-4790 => 0.96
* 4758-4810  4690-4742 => 1.01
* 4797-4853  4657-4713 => 1.01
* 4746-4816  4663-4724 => 1.02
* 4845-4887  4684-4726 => 0.91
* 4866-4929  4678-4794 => 0.95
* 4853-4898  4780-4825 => 0.91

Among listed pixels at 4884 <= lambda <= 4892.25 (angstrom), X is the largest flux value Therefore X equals 38.07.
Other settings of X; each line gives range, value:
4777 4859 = 41.22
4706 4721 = 39.55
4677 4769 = 40.2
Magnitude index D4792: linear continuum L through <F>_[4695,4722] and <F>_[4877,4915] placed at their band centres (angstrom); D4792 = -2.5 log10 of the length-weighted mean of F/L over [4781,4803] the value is -0.04 mag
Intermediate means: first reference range 36.9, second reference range 36.3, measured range 38.1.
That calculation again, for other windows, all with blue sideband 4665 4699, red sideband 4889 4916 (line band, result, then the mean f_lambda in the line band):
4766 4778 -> -0.04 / 38.4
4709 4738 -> -0.02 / 37.8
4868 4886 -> 0.05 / 35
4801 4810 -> -0.04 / 38.1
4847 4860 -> 0.04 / 35.3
